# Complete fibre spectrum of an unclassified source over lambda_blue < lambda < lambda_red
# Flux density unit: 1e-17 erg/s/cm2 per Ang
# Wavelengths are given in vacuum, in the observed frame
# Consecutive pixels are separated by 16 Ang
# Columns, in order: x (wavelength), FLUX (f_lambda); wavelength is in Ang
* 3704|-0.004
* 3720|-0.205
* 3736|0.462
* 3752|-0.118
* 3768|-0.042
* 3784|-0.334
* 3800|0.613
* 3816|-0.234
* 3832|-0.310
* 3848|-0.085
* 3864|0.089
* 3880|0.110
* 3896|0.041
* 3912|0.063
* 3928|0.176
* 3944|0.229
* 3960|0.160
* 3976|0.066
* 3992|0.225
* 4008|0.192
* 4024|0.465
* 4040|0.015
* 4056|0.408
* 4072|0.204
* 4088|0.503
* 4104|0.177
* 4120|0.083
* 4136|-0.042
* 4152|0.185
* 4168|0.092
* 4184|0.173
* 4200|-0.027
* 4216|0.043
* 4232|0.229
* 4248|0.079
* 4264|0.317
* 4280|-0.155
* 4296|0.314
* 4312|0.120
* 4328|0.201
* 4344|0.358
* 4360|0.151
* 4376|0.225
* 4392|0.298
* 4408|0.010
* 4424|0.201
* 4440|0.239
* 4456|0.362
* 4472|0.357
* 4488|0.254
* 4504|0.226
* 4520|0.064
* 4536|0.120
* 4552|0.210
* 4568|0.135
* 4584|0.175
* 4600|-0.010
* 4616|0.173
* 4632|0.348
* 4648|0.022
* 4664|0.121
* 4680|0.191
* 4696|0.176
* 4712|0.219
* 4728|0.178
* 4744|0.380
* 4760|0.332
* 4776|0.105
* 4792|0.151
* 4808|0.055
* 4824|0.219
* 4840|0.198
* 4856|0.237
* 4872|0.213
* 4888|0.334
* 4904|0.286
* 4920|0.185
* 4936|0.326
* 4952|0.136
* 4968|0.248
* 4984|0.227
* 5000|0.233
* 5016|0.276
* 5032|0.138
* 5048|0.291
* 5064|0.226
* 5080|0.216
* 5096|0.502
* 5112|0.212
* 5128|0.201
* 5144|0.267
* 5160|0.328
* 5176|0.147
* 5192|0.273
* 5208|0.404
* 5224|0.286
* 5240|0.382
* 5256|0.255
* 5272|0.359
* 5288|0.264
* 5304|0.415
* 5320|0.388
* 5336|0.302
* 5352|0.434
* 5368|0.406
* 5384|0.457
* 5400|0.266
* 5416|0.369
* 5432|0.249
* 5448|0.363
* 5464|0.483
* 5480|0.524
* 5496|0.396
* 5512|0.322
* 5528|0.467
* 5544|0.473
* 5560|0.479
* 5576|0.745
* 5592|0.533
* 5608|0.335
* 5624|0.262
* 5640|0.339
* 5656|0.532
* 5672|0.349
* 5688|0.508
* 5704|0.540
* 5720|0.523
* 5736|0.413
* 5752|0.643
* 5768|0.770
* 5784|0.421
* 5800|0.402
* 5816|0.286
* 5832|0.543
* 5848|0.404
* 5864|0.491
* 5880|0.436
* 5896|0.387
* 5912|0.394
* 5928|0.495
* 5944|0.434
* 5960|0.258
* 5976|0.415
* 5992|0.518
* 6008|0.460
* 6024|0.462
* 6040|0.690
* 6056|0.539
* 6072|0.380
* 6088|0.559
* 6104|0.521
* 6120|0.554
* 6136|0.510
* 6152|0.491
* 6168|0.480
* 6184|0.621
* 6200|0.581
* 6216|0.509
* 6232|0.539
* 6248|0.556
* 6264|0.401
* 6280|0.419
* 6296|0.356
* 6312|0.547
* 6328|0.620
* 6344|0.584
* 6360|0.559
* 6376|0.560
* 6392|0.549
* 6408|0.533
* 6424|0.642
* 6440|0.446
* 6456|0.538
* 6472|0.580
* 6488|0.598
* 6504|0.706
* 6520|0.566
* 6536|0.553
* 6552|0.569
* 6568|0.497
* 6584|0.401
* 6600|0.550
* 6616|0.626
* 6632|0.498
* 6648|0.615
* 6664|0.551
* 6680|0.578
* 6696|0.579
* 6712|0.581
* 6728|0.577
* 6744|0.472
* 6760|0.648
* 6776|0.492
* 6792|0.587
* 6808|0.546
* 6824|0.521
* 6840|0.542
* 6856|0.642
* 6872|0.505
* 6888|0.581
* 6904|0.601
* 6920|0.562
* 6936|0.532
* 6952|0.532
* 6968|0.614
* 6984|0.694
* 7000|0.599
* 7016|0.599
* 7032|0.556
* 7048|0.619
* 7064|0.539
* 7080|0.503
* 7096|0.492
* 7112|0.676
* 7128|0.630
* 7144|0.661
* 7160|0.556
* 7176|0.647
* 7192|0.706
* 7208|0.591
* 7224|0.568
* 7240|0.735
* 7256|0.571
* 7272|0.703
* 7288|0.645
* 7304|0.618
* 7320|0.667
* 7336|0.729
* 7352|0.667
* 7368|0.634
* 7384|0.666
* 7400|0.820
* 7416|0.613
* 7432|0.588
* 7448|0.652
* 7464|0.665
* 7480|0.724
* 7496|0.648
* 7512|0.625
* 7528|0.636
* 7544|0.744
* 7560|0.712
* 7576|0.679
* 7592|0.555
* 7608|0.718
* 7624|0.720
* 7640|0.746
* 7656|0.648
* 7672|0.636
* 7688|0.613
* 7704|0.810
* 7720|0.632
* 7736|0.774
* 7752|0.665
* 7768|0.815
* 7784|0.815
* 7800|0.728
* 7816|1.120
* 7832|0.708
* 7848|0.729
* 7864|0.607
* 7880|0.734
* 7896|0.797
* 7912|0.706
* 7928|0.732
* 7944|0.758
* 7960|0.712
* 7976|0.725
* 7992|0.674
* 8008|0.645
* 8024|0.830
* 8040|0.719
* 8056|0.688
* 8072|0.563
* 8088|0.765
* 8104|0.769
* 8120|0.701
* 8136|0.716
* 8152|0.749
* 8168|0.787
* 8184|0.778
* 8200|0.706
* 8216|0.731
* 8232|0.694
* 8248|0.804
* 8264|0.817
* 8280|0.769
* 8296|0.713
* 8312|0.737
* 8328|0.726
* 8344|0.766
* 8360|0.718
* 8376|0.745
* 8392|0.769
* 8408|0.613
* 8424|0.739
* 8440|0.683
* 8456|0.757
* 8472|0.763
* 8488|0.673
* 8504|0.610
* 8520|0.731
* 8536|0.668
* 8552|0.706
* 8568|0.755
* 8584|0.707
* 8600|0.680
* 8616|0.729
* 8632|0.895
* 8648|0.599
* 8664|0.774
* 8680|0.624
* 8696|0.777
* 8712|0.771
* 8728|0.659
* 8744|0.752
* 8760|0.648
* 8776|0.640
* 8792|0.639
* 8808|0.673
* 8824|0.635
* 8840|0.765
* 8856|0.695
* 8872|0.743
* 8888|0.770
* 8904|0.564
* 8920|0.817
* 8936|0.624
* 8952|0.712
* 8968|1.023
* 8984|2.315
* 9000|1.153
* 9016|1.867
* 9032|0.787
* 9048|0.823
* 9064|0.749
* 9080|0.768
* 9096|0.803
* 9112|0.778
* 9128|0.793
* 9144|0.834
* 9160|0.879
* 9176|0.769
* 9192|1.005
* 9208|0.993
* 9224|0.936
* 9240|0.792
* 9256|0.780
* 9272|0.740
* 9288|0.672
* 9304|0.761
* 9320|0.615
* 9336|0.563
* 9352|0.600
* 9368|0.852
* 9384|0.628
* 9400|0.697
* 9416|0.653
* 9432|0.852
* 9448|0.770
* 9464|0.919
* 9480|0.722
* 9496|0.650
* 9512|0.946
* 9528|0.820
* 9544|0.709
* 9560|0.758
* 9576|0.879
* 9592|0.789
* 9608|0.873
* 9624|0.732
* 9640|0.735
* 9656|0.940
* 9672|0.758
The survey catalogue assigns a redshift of 0.37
